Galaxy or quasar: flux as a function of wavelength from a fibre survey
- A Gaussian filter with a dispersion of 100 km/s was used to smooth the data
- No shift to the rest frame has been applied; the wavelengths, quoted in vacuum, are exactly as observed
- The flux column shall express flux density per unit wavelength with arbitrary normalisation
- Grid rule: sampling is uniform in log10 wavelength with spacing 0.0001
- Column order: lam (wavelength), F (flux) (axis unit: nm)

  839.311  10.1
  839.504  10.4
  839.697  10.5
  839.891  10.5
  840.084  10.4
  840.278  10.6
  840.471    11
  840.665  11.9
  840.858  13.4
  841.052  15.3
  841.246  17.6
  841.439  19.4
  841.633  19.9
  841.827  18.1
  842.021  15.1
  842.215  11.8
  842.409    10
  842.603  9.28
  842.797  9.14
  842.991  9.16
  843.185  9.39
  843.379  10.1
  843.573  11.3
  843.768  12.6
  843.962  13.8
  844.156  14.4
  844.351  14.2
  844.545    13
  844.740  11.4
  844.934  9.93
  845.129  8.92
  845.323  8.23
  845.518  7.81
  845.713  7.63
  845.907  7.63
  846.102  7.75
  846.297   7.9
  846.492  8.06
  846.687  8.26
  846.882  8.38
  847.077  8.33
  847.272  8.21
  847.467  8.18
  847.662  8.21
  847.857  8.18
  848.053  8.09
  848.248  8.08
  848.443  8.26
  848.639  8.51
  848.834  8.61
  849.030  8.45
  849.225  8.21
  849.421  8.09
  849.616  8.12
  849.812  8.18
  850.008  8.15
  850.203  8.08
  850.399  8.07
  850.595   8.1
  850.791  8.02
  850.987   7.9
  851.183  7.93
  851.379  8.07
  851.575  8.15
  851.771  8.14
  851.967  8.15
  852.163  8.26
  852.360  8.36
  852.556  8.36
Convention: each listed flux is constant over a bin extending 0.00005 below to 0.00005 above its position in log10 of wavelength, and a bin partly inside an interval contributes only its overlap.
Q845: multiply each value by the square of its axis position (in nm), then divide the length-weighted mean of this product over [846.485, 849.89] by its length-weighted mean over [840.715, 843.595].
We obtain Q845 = 0.63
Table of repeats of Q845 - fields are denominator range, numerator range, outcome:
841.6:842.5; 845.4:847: 0.55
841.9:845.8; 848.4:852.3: 0.76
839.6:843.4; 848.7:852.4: 0.66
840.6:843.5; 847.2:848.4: 0.62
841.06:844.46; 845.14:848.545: 0.61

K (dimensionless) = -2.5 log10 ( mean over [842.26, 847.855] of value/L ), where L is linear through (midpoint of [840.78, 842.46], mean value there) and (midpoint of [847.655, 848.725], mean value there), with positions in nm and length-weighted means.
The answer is 0.211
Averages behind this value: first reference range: 15.8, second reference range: 8.22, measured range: 9.68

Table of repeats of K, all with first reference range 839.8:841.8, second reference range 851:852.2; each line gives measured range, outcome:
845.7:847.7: 0.32 mag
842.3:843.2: 0.35 mag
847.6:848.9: 0.20 mag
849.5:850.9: 0.10 mag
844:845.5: 0.06 mag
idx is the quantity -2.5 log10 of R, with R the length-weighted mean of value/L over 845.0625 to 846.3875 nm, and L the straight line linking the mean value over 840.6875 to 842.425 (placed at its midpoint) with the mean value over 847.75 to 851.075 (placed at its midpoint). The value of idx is 0.42 mag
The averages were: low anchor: 15.7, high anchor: 8.18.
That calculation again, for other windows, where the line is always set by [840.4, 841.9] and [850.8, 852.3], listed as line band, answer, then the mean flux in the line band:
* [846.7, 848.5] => 0.32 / 8.22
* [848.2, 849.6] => 0.21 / 8.31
